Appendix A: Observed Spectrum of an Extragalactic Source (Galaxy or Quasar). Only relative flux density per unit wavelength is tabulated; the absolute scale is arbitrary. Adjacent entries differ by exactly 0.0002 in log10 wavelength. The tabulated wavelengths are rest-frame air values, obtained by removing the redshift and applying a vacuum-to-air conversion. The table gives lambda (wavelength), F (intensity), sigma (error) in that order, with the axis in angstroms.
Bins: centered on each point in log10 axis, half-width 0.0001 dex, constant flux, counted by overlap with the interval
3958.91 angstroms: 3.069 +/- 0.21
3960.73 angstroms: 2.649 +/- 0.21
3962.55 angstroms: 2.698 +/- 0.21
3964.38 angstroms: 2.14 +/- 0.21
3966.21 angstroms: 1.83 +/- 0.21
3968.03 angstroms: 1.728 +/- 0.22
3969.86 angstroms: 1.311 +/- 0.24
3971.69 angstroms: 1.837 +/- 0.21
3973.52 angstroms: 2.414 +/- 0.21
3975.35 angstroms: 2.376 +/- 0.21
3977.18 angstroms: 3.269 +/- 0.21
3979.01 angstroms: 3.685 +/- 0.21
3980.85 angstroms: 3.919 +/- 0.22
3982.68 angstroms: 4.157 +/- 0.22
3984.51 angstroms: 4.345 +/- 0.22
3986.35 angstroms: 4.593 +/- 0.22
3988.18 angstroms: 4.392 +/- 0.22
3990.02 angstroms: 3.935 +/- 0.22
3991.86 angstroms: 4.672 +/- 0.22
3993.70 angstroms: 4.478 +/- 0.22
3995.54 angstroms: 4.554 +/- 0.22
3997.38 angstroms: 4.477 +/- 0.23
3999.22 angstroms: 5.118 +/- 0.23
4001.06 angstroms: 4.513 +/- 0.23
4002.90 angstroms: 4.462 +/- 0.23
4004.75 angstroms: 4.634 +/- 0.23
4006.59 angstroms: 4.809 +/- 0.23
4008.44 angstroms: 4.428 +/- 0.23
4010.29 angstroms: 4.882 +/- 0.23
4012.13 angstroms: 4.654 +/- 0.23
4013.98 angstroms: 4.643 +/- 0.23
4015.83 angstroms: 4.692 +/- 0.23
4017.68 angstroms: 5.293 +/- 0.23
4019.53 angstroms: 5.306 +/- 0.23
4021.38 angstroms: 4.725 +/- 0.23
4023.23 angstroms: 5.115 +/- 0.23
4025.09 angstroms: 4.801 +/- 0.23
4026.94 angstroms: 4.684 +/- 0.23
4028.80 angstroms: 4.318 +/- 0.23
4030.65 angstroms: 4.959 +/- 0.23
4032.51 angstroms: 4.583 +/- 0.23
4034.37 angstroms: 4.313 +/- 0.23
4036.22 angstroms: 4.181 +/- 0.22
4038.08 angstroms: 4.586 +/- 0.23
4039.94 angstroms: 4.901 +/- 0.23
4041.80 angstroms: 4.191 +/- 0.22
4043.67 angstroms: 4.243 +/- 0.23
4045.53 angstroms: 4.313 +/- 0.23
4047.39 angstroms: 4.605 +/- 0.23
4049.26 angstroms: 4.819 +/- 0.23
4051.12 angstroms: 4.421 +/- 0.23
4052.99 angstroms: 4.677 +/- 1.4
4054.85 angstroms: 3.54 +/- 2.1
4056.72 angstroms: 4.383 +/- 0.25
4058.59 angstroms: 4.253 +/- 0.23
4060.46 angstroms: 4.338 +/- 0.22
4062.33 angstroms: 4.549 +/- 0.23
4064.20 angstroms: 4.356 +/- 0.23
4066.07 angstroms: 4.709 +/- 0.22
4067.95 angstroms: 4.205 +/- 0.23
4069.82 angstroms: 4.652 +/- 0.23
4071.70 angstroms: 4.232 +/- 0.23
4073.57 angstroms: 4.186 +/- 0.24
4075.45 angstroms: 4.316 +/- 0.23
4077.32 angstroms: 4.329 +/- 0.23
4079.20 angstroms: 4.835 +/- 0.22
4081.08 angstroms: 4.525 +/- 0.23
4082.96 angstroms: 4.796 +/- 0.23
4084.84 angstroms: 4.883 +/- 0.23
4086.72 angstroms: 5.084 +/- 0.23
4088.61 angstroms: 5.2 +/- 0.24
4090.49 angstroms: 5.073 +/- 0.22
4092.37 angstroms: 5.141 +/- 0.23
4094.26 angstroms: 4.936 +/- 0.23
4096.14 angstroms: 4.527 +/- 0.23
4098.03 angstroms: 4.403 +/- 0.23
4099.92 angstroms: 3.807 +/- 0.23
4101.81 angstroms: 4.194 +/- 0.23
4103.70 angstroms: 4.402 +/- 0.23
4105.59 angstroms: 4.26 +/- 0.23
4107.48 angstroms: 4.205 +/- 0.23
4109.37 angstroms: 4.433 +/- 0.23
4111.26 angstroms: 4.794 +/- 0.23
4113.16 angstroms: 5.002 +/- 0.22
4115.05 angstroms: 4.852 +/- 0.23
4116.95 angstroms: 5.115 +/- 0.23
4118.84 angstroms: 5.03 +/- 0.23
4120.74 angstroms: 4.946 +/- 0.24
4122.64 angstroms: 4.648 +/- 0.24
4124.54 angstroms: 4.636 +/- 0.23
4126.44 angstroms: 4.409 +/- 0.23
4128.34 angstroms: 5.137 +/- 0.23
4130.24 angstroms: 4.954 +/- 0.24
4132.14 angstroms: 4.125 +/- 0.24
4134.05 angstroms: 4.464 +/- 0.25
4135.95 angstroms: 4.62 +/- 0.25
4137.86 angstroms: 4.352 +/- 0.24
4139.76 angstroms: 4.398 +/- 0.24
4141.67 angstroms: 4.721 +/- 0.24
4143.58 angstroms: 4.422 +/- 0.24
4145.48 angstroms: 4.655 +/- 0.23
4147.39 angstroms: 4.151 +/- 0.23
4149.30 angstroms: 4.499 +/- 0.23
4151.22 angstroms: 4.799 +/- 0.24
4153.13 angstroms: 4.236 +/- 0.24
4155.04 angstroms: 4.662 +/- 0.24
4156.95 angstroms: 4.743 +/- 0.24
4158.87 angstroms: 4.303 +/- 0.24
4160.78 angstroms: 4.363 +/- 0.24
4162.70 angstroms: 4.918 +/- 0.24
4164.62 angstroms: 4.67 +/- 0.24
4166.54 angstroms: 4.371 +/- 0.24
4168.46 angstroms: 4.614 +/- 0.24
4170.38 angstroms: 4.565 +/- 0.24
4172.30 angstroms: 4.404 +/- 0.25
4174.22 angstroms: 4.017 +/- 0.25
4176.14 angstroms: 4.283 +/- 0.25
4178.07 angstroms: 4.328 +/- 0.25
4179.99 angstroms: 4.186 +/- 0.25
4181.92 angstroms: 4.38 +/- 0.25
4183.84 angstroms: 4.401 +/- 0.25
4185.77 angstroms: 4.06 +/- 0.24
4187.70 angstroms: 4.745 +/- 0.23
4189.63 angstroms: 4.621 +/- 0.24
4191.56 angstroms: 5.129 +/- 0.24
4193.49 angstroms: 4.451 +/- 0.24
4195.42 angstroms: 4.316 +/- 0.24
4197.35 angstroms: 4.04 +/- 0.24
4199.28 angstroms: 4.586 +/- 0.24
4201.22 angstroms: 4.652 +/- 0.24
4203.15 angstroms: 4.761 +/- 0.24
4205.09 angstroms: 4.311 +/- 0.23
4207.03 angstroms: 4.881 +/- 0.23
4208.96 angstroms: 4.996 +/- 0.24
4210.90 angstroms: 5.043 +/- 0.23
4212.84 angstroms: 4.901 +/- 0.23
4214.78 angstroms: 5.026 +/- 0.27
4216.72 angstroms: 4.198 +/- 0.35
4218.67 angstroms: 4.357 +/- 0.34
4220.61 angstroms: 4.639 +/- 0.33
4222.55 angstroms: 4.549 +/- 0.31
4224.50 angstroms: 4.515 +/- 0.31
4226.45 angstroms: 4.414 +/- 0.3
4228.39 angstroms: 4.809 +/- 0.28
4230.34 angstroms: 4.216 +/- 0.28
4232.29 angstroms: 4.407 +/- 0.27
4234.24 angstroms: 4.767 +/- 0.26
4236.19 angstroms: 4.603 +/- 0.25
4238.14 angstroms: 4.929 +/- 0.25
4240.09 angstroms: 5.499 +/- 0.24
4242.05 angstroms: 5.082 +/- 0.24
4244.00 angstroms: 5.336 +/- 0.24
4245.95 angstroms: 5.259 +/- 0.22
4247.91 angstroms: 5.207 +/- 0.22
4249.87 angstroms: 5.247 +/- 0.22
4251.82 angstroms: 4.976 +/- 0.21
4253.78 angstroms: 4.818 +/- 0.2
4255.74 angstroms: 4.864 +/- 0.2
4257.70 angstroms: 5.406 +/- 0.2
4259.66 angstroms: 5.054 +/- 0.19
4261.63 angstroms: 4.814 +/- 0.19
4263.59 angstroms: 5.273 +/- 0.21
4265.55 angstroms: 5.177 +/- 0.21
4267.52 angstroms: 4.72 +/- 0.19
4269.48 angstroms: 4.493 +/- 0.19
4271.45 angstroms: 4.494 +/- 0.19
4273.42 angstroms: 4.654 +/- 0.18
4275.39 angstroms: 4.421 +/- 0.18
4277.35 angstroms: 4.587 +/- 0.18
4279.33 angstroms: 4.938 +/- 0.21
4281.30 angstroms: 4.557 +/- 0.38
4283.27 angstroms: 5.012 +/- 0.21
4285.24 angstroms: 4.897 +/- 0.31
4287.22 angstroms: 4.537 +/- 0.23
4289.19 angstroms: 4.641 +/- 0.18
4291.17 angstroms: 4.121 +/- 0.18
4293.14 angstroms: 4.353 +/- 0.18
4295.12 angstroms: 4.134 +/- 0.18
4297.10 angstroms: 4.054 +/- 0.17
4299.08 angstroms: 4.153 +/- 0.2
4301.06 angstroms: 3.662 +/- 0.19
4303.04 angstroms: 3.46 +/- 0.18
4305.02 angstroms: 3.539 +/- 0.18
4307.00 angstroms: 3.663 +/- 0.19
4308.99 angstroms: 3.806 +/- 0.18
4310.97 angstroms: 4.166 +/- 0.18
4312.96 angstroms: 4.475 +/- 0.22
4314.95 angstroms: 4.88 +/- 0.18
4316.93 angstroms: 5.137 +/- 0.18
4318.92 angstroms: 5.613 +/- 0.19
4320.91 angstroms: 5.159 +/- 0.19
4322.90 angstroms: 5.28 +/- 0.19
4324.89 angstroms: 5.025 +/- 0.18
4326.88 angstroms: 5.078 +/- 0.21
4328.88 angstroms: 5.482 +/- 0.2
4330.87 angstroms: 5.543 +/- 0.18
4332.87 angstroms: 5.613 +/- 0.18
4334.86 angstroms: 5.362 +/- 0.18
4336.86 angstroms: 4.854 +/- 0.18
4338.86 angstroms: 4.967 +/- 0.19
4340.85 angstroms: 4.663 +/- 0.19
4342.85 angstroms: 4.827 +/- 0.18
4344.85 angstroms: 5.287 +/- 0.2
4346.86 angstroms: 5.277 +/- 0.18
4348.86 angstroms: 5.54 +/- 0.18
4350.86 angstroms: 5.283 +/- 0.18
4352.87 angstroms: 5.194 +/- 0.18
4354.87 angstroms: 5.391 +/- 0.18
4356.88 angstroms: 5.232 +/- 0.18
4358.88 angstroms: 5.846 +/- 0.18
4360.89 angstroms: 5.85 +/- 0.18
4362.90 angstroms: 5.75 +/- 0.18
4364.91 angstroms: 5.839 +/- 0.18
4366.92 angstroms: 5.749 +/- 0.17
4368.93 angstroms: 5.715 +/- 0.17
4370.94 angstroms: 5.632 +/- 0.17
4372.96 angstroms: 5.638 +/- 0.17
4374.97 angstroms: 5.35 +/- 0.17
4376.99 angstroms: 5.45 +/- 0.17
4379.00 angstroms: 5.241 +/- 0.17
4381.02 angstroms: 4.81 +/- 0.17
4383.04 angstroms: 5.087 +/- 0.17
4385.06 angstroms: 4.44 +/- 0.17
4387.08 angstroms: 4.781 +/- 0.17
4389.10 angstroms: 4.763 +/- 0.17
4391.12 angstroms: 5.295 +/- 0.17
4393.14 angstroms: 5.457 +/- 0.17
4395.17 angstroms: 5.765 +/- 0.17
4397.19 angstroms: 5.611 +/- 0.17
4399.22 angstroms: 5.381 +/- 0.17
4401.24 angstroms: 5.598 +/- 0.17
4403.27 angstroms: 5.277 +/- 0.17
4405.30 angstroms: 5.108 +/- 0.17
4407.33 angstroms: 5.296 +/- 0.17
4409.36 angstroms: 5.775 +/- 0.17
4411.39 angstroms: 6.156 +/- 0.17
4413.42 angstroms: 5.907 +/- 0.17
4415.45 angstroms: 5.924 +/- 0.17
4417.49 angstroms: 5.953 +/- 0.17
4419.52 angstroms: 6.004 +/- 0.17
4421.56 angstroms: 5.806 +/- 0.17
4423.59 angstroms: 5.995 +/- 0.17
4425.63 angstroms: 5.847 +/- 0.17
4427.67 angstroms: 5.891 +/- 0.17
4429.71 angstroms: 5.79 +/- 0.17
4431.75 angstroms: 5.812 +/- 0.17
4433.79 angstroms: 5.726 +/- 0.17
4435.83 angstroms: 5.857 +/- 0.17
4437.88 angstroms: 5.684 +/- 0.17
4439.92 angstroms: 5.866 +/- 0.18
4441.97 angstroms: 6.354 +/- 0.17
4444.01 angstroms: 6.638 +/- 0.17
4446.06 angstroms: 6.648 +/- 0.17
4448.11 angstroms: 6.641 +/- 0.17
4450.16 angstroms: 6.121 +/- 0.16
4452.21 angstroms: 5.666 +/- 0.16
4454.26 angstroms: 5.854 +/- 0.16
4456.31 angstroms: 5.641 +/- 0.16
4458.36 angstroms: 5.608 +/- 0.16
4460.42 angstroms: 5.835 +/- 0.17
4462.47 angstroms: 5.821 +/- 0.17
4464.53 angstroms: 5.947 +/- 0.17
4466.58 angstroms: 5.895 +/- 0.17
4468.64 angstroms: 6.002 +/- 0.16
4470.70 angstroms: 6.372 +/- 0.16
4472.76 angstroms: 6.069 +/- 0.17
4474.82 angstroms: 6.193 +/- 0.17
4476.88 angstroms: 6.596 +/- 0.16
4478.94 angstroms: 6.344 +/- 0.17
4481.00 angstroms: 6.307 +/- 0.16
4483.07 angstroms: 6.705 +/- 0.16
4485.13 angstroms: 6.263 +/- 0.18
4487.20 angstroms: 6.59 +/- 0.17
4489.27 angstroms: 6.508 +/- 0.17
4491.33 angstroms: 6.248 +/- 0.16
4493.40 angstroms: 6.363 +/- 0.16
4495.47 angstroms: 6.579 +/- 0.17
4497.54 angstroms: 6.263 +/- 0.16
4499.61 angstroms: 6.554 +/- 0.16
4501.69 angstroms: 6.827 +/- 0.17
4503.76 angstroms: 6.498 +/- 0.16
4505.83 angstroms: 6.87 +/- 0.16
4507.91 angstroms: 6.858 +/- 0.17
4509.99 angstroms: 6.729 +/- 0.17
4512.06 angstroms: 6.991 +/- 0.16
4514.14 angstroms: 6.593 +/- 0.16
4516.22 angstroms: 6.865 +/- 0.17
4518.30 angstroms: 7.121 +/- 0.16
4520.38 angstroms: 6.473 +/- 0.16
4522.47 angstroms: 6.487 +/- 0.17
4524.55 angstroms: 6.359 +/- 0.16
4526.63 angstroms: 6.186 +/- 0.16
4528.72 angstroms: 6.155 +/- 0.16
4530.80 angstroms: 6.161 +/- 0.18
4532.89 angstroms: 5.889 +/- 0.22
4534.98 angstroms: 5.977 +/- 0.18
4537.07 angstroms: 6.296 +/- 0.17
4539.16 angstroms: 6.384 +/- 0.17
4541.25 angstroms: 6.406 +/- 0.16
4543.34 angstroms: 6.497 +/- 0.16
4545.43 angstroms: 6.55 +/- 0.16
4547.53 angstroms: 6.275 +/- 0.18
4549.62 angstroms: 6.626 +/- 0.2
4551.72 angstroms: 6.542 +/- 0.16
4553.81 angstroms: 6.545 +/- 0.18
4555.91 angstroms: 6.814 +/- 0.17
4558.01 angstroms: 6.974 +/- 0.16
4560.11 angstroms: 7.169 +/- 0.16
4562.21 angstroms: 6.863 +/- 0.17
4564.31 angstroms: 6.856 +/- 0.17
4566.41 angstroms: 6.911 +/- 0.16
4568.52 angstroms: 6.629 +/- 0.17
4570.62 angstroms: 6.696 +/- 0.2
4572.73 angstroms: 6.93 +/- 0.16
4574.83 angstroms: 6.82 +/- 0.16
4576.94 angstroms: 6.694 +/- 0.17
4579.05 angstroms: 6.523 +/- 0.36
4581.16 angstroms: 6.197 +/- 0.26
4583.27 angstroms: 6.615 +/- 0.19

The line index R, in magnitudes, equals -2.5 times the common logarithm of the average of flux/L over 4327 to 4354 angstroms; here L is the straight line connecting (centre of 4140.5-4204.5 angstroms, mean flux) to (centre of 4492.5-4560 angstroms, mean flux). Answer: 0.048 mag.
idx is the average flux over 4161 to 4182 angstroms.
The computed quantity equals 4.43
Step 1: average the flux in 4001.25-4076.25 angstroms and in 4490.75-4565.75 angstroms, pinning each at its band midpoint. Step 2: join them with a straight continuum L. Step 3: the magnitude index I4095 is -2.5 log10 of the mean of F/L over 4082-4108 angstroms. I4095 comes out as 0.03 mag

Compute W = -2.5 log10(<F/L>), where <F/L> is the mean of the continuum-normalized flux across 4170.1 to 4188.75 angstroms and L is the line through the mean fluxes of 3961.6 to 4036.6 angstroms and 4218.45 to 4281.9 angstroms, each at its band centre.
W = 0.068 mag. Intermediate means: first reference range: 4.05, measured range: 4.33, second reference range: 4.83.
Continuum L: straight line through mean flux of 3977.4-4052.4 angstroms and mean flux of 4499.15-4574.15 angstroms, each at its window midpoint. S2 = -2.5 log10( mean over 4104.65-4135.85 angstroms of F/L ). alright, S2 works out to 0.06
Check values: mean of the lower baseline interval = 4.55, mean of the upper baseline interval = 6.6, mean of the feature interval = 4.69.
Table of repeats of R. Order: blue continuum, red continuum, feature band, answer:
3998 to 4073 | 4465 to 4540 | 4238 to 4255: 0.05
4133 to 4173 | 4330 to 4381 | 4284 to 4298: 0.16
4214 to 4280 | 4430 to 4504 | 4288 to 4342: 0.14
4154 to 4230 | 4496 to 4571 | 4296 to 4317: 0.28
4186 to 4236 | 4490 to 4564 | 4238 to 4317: 0.08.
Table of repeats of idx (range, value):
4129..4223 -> 4.53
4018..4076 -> 4.51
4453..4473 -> 5.9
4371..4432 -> 5.51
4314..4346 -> 5.17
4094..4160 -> 4.56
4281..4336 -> 4.62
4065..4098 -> 4.68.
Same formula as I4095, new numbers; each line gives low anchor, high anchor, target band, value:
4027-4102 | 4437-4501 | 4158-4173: 0.09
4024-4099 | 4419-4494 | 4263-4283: 0.14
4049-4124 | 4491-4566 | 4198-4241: 0.11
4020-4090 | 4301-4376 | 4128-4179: 0.05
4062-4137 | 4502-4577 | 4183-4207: 0.12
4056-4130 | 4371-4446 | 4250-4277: 0.06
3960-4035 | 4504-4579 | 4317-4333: 0.05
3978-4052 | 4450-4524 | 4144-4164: 0.13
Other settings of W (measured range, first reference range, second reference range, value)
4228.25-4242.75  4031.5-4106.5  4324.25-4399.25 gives 0.04 mag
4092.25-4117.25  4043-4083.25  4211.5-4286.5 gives -0.01 mag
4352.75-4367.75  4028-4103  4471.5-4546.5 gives 0.03 mag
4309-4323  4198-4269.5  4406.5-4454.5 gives 0.10 mag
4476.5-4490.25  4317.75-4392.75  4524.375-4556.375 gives -0.08 mag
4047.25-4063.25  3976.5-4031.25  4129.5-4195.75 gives 0.04 mag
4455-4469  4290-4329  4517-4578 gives 0.00 mag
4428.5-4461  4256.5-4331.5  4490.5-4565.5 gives -0.02 mag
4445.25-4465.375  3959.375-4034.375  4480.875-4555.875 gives 0.04 mag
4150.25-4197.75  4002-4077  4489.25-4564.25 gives 0.14 mag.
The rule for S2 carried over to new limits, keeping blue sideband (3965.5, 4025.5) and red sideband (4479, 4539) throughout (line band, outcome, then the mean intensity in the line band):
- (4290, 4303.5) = 0.34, 4.02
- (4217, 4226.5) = 0.15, 4.48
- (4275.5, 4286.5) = 0.14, 4.76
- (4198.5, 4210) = 0.08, 4.7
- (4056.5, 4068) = -0.01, 4.41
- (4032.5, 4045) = -0.04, 4.41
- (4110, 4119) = -0.07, 4.94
